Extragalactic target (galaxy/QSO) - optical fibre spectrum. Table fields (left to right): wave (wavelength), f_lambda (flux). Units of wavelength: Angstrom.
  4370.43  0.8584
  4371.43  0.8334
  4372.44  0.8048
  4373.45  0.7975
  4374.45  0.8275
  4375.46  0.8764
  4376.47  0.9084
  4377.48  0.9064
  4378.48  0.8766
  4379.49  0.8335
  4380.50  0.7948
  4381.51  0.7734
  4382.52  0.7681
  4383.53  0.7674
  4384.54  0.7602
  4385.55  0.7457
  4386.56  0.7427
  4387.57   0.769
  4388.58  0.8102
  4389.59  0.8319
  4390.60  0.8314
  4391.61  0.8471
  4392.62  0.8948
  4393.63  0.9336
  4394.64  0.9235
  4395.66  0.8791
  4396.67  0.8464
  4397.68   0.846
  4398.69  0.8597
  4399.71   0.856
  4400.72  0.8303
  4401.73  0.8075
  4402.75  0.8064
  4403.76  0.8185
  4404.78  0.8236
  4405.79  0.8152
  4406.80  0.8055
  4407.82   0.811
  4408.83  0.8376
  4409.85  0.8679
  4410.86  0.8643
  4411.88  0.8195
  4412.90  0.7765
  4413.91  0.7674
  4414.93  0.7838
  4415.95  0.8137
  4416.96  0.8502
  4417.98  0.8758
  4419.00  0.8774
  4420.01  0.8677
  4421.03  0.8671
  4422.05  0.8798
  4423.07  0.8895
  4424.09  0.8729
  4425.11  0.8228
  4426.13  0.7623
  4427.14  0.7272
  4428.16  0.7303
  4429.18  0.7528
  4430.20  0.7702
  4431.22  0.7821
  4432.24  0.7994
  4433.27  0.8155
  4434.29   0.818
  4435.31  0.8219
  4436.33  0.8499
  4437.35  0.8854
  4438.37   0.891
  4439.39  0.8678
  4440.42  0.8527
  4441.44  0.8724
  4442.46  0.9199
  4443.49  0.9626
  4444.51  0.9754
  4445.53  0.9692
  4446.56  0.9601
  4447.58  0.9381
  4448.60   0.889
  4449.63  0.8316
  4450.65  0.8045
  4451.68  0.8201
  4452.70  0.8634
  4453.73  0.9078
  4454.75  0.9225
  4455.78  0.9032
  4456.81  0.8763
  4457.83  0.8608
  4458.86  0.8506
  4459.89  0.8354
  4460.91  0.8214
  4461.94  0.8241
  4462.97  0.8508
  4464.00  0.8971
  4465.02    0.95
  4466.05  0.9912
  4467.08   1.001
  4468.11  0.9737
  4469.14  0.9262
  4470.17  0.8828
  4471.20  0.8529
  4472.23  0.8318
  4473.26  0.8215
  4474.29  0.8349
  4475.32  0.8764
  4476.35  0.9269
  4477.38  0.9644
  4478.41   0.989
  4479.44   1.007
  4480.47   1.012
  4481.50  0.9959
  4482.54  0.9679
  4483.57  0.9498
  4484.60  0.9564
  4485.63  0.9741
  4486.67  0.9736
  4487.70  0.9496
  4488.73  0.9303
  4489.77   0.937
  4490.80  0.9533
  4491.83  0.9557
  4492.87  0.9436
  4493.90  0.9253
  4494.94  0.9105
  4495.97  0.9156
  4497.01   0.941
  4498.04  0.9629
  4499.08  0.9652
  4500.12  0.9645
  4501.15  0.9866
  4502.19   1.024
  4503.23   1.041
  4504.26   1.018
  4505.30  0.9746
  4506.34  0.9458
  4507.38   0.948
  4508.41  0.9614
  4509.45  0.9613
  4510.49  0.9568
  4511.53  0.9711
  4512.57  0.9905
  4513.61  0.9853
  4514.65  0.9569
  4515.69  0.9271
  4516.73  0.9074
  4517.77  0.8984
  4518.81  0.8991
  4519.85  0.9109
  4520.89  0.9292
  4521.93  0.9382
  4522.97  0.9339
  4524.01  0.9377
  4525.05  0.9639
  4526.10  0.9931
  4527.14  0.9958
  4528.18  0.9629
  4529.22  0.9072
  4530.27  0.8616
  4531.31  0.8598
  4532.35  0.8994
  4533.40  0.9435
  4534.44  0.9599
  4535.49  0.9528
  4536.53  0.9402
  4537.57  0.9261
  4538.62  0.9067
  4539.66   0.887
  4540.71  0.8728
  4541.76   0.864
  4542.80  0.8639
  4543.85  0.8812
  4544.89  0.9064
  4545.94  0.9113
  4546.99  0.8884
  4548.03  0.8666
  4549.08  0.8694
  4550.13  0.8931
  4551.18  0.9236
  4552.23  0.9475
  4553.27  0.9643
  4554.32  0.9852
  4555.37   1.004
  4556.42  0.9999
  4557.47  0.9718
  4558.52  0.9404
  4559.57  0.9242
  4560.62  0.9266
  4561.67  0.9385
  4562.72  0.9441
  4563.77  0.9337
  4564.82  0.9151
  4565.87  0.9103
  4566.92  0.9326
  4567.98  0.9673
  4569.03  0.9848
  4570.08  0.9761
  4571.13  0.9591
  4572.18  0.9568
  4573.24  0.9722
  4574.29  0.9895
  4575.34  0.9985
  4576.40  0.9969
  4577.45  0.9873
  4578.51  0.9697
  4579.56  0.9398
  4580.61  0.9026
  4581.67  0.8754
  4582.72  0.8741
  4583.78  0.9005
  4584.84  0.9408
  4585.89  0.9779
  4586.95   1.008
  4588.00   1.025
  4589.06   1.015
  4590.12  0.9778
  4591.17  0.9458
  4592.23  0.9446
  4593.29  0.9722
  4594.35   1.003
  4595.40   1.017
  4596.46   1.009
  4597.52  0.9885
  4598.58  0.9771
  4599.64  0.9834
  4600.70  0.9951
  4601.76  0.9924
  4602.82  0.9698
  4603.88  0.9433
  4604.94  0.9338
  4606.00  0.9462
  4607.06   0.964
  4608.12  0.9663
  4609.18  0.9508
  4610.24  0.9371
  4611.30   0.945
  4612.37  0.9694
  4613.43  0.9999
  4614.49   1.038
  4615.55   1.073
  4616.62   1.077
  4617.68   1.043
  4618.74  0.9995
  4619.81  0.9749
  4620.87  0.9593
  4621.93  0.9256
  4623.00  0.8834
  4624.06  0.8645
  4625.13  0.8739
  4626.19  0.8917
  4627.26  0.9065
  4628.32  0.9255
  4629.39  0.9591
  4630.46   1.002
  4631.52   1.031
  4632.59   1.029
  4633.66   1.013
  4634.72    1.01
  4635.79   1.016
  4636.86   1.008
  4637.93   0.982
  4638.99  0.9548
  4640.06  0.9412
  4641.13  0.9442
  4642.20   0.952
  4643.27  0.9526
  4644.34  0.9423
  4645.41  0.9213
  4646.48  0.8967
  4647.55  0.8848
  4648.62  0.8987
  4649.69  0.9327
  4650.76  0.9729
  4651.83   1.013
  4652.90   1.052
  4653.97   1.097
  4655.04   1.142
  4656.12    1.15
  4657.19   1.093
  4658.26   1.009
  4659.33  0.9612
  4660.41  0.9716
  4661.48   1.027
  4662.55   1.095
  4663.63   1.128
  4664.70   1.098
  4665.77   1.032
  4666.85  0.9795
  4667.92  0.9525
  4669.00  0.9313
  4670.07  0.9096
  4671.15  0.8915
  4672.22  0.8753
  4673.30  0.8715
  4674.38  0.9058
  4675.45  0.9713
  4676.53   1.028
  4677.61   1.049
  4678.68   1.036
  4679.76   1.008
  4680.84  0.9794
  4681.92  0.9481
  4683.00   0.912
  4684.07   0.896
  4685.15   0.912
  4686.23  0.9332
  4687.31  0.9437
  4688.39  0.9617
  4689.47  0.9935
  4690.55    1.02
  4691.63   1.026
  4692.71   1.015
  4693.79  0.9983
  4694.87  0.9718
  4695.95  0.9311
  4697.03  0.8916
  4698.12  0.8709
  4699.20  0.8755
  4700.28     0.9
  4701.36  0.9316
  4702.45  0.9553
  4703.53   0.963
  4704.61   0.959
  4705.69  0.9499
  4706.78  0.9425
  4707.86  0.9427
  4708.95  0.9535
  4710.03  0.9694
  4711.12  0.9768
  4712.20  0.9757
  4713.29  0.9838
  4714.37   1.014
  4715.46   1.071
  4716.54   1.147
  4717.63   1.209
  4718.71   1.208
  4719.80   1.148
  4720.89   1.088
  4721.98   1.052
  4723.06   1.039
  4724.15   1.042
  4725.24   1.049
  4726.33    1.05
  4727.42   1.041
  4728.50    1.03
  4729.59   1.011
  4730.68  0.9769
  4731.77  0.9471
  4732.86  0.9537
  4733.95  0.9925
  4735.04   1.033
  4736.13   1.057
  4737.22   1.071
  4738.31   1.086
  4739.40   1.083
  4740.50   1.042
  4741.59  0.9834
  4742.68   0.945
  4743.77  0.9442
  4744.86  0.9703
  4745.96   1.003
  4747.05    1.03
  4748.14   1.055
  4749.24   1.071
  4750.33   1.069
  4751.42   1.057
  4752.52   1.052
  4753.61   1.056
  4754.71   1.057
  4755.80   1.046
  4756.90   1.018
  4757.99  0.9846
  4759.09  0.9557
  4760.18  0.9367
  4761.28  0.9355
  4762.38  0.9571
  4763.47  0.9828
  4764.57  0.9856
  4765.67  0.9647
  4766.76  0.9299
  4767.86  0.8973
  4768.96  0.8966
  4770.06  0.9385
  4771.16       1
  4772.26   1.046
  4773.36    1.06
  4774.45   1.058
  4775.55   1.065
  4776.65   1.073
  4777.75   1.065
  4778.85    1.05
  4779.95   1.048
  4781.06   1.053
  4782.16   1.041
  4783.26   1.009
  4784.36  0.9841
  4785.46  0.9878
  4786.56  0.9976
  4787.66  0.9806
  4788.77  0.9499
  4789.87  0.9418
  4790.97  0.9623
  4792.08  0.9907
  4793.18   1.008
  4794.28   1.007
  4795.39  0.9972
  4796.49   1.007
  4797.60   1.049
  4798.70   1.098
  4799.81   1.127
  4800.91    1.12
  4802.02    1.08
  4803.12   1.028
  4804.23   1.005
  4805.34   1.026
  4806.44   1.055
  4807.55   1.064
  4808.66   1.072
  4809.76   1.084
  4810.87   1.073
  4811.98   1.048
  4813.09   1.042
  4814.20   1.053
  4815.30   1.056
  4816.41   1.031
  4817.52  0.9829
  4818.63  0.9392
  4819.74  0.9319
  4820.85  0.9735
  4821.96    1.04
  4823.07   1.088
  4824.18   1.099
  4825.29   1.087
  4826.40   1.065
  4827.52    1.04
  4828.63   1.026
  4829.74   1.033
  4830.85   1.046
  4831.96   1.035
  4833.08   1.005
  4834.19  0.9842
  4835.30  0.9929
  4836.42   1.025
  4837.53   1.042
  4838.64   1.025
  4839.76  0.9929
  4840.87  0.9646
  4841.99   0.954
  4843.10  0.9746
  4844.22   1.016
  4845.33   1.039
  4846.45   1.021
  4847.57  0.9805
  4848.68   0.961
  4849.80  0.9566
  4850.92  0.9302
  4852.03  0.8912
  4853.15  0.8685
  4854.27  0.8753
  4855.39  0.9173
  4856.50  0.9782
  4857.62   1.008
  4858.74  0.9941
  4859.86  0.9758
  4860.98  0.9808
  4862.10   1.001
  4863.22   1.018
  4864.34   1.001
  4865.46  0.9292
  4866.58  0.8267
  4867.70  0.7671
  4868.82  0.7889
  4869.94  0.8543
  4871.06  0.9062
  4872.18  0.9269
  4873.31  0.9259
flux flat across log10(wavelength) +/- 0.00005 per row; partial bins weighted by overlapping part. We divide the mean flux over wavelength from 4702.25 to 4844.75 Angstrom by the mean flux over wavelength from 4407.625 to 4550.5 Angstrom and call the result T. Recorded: 1.13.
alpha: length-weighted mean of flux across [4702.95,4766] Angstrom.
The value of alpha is 1.02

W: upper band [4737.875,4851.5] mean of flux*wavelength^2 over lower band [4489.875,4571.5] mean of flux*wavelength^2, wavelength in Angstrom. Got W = 1.2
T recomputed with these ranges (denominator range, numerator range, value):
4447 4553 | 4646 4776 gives 1.08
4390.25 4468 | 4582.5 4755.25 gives 1.16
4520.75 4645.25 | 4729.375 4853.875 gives 1.06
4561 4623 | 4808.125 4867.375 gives 1.03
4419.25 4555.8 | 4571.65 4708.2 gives 1.07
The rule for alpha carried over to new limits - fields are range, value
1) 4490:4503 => 0.956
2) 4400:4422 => 0.829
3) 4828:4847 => 1.01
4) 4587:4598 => 0.991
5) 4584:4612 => 0.973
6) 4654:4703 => 0.978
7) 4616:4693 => 0.978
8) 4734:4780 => 1.01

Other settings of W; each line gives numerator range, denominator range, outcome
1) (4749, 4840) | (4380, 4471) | 1.41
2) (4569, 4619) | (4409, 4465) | 1.23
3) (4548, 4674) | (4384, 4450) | 1.26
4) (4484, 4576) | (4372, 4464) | 1.18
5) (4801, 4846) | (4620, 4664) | 1.13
